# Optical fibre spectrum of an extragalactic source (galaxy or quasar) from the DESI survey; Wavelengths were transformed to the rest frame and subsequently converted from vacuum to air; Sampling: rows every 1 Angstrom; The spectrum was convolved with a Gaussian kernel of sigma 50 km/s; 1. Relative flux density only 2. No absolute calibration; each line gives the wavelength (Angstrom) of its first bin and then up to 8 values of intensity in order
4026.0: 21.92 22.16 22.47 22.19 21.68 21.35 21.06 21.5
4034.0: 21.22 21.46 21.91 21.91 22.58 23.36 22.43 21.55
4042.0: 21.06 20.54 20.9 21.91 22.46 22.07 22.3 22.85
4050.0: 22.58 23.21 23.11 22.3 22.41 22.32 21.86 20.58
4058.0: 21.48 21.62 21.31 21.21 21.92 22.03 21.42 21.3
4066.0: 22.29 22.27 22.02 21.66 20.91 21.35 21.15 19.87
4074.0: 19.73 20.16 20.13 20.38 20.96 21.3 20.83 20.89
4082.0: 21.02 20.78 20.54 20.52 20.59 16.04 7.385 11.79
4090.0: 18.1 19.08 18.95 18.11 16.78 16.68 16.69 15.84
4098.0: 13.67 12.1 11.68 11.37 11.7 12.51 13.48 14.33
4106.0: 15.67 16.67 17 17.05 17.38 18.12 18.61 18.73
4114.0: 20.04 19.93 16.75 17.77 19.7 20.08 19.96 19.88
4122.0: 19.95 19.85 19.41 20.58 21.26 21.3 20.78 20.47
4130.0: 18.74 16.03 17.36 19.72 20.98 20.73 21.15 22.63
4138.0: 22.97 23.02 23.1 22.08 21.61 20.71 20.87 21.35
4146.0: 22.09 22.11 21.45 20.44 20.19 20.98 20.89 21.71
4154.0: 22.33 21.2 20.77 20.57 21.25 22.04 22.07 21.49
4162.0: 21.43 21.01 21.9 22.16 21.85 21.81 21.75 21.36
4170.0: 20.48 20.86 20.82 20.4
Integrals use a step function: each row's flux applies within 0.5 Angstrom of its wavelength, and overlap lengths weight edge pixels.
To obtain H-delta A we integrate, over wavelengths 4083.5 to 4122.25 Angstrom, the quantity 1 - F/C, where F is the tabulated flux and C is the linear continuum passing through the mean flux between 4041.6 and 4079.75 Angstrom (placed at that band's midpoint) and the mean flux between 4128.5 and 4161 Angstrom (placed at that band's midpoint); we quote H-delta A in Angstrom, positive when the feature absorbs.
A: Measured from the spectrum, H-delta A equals 8.4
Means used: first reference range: 21.5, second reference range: 21.1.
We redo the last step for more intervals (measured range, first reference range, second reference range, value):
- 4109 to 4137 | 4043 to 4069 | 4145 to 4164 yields 2.7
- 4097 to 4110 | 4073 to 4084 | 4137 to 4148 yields 4.3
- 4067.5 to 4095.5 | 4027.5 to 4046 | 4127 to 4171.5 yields 3.0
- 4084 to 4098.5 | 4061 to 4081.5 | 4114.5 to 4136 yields 2.8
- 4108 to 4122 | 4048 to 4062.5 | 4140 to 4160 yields 1.9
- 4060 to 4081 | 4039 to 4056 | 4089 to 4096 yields -1.5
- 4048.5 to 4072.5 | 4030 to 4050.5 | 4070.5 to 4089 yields -1.5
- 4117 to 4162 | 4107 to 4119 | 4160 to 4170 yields -1.9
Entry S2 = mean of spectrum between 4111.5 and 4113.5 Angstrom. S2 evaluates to 18.7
